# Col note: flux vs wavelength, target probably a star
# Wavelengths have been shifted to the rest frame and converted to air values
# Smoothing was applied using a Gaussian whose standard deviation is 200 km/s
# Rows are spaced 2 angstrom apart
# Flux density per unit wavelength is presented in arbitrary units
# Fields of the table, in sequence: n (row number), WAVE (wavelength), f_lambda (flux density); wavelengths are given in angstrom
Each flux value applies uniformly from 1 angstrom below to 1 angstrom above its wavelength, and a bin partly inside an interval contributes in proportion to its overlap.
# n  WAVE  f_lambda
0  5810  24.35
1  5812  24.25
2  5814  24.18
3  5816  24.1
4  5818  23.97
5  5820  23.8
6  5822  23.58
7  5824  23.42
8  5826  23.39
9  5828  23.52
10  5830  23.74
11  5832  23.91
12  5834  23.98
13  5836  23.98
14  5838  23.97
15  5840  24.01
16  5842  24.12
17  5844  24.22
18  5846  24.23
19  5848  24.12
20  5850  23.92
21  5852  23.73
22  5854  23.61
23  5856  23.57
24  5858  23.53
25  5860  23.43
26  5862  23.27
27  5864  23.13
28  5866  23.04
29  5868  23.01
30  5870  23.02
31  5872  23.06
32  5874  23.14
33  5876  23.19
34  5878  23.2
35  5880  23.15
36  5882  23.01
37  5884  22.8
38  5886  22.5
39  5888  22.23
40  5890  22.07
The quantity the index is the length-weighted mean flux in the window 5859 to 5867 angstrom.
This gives 23.2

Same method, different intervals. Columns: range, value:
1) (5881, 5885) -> 22.9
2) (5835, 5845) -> 24.1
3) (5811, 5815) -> 24.2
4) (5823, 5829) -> 23.4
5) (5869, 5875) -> 23.1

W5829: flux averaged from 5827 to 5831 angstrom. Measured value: 23.6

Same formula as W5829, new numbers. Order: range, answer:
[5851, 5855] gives 23.7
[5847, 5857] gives 23.8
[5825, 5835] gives 23.7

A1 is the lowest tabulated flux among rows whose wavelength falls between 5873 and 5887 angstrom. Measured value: 22.5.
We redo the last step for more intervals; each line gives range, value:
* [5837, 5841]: 23.97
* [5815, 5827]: 23.39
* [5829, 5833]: 23.74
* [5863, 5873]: 23.01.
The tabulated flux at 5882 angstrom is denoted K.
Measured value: 23.01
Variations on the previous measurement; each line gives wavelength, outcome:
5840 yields 24.01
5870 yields 23.02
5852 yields 23.73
